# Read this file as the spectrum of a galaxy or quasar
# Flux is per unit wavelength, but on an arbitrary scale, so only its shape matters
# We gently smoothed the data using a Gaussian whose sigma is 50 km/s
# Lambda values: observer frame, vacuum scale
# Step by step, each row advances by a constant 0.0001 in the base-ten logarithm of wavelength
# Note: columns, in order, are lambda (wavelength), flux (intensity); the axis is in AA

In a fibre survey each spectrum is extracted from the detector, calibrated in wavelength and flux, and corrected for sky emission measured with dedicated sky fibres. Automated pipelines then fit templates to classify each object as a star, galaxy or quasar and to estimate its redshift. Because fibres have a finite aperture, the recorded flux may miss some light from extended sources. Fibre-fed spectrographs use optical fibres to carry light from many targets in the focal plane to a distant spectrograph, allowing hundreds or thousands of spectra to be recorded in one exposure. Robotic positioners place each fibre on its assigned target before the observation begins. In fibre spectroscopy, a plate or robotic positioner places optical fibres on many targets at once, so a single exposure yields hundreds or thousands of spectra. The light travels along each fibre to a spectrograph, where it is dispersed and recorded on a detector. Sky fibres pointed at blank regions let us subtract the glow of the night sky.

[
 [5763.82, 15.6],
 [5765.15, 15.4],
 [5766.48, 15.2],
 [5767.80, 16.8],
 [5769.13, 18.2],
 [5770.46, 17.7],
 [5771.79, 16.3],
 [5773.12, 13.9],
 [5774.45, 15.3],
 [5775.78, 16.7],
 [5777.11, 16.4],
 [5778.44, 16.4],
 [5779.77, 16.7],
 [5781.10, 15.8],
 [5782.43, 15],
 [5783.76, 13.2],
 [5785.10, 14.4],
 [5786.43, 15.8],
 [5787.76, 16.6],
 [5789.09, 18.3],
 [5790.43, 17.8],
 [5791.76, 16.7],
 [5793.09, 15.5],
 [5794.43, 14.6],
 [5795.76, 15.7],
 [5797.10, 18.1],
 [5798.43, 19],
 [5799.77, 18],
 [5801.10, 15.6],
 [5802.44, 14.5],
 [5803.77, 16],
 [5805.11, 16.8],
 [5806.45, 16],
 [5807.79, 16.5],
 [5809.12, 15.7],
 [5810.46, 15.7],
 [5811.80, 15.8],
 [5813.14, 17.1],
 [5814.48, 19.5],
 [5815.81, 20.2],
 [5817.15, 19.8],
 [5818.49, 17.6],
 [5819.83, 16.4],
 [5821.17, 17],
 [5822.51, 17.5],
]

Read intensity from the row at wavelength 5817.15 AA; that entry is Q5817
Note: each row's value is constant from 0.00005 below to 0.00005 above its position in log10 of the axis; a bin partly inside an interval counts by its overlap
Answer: 19.8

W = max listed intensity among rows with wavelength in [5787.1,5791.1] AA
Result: 18.3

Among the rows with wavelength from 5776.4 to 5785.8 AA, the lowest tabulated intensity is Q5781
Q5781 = 13.2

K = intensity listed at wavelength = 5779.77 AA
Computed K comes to 16.7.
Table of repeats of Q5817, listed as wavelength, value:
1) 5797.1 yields 18.1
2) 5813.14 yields 17.1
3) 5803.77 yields 16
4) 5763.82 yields 15.6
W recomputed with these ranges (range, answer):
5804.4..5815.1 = 19.5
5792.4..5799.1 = 19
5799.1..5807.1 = 18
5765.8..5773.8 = 18.2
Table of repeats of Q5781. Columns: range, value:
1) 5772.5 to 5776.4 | 13.9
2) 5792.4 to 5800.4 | 14.6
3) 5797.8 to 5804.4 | 14.5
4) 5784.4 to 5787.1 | 14.4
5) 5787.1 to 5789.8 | 16.6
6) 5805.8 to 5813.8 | 15.7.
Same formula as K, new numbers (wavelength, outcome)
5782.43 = 15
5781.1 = 15.8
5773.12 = 13.9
